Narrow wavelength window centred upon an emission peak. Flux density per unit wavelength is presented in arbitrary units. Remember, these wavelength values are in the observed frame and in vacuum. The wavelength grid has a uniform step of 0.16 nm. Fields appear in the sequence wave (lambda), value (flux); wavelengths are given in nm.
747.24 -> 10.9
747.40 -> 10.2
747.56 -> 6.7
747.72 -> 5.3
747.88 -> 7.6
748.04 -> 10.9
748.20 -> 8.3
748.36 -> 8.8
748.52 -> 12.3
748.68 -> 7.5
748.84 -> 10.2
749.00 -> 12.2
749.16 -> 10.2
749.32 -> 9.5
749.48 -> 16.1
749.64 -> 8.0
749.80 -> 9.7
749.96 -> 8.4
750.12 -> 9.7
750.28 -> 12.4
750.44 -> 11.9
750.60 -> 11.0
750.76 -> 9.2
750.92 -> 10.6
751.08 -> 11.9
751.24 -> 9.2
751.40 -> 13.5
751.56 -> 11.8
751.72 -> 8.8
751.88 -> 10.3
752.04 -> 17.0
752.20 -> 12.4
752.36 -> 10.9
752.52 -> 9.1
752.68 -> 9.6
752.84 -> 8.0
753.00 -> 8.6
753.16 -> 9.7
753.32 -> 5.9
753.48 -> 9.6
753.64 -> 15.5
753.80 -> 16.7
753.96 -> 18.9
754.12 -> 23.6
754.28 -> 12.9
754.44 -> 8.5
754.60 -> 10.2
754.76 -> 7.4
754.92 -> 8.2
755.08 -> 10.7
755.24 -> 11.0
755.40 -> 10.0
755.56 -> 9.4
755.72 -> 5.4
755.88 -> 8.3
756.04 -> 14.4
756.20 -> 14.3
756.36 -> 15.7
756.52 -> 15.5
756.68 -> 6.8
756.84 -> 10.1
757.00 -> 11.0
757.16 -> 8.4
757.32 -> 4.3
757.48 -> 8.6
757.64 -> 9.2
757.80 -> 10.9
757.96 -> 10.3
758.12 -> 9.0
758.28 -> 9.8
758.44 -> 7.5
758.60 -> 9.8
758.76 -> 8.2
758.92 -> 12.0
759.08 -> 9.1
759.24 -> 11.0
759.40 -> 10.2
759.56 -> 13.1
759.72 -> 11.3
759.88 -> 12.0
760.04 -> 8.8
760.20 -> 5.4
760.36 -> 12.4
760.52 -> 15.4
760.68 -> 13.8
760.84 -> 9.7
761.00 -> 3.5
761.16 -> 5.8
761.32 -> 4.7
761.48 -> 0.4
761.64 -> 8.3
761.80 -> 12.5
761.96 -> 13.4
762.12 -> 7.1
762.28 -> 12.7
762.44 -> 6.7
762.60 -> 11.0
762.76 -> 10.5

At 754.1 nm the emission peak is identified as Halpha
